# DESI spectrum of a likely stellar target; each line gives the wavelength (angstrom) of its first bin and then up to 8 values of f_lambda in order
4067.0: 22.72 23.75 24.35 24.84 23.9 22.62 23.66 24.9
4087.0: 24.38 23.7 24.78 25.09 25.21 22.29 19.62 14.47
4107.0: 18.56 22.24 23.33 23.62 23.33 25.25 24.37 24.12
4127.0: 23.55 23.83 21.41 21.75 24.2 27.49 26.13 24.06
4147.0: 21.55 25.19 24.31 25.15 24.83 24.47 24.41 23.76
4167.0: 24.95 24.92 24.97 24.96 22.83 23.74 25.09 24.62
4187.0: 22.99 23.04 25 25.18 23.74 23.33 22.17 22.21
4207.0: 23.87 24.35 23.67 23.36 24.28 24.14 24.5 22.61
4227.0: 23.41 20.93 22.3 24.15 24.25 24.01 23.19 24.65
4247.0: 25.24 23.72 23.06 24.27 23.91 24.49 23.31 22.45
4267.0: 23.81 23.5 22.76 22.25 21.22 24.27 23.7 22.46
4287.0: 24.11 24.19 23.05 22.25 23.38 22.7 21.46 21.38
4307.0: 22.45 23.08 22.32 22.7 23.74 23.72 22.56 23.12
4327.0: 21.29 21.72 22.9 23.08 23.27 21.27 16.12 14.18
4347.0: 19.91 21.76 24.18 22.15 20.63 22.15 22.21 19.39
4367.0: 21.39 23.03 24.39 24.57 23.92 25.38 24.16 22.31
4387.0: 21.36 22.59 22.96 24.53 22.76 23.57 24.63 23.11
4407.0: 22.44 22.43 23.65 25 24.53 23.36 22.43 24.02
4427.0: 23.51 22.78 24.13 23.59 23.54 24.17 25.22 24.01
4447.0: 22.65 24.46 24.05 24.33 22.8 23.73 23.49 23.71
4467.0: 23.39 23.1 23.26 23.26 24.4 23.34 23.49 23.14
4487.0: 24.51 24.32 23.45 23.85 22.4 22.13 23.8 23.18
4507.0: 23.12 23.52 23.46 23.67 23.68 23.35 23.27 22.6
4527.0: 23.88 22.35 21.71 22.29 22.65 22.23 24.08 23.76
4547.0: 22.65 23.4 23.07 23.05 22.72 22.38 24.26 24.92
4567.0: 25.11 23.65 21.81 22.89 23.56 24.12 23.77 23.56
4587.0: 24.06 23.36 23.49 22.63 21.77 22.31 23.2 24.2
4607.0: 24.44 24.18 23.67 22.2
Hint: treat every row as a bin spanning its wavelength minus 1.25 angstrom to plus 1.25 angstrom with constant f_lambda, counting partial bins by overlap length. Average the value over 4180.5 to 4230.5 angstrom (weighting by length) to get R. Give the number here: 23.6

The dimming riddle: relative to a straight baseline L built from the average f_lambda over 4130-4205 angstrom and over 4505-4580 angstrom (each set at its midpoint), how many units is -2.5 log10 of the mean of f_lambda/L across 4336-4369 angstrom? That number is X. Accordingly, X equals 0.15 mag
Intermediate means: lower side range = 24.1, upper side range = 23.2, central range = 20.7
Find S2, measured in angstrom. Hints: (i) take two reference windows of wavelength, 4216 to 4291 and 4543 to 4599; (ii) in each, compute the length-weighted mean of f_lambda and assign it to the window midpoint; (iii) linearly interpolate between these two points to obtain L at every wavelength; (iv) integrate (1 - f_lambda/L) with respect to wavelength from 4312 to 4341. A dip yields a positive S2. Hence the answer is 1.07 angstrom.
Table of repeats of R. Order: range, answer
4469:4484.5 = 23.5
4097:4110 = 19.8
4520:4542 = 22.7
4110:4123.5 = 23.9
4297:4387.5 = 22.1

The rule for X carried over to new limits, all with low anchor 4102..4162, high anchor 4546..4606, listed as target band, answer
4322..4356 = 0.10 mag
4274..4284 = 0.02 mag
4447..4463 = -0.02 mag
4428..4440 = -0.01 mag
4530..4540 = 0.05 mag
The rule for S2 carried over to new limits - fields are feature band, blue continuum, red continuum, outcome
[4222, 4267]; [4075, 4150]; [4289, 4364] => -2.25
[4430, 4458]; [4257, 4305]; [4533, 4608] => -0.84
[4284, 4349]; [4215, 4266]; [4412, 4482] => 4.55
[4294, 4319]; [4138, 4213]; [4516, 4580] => 1.34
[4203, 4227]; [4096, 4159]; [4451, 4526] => -0.38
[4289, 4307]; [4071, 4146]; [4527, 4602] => 0.56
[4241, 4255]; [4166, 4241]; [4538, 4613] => -0.17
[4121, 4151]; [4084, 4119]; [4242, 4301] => -1.65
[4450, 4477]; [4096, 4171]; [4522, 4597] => -0.37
